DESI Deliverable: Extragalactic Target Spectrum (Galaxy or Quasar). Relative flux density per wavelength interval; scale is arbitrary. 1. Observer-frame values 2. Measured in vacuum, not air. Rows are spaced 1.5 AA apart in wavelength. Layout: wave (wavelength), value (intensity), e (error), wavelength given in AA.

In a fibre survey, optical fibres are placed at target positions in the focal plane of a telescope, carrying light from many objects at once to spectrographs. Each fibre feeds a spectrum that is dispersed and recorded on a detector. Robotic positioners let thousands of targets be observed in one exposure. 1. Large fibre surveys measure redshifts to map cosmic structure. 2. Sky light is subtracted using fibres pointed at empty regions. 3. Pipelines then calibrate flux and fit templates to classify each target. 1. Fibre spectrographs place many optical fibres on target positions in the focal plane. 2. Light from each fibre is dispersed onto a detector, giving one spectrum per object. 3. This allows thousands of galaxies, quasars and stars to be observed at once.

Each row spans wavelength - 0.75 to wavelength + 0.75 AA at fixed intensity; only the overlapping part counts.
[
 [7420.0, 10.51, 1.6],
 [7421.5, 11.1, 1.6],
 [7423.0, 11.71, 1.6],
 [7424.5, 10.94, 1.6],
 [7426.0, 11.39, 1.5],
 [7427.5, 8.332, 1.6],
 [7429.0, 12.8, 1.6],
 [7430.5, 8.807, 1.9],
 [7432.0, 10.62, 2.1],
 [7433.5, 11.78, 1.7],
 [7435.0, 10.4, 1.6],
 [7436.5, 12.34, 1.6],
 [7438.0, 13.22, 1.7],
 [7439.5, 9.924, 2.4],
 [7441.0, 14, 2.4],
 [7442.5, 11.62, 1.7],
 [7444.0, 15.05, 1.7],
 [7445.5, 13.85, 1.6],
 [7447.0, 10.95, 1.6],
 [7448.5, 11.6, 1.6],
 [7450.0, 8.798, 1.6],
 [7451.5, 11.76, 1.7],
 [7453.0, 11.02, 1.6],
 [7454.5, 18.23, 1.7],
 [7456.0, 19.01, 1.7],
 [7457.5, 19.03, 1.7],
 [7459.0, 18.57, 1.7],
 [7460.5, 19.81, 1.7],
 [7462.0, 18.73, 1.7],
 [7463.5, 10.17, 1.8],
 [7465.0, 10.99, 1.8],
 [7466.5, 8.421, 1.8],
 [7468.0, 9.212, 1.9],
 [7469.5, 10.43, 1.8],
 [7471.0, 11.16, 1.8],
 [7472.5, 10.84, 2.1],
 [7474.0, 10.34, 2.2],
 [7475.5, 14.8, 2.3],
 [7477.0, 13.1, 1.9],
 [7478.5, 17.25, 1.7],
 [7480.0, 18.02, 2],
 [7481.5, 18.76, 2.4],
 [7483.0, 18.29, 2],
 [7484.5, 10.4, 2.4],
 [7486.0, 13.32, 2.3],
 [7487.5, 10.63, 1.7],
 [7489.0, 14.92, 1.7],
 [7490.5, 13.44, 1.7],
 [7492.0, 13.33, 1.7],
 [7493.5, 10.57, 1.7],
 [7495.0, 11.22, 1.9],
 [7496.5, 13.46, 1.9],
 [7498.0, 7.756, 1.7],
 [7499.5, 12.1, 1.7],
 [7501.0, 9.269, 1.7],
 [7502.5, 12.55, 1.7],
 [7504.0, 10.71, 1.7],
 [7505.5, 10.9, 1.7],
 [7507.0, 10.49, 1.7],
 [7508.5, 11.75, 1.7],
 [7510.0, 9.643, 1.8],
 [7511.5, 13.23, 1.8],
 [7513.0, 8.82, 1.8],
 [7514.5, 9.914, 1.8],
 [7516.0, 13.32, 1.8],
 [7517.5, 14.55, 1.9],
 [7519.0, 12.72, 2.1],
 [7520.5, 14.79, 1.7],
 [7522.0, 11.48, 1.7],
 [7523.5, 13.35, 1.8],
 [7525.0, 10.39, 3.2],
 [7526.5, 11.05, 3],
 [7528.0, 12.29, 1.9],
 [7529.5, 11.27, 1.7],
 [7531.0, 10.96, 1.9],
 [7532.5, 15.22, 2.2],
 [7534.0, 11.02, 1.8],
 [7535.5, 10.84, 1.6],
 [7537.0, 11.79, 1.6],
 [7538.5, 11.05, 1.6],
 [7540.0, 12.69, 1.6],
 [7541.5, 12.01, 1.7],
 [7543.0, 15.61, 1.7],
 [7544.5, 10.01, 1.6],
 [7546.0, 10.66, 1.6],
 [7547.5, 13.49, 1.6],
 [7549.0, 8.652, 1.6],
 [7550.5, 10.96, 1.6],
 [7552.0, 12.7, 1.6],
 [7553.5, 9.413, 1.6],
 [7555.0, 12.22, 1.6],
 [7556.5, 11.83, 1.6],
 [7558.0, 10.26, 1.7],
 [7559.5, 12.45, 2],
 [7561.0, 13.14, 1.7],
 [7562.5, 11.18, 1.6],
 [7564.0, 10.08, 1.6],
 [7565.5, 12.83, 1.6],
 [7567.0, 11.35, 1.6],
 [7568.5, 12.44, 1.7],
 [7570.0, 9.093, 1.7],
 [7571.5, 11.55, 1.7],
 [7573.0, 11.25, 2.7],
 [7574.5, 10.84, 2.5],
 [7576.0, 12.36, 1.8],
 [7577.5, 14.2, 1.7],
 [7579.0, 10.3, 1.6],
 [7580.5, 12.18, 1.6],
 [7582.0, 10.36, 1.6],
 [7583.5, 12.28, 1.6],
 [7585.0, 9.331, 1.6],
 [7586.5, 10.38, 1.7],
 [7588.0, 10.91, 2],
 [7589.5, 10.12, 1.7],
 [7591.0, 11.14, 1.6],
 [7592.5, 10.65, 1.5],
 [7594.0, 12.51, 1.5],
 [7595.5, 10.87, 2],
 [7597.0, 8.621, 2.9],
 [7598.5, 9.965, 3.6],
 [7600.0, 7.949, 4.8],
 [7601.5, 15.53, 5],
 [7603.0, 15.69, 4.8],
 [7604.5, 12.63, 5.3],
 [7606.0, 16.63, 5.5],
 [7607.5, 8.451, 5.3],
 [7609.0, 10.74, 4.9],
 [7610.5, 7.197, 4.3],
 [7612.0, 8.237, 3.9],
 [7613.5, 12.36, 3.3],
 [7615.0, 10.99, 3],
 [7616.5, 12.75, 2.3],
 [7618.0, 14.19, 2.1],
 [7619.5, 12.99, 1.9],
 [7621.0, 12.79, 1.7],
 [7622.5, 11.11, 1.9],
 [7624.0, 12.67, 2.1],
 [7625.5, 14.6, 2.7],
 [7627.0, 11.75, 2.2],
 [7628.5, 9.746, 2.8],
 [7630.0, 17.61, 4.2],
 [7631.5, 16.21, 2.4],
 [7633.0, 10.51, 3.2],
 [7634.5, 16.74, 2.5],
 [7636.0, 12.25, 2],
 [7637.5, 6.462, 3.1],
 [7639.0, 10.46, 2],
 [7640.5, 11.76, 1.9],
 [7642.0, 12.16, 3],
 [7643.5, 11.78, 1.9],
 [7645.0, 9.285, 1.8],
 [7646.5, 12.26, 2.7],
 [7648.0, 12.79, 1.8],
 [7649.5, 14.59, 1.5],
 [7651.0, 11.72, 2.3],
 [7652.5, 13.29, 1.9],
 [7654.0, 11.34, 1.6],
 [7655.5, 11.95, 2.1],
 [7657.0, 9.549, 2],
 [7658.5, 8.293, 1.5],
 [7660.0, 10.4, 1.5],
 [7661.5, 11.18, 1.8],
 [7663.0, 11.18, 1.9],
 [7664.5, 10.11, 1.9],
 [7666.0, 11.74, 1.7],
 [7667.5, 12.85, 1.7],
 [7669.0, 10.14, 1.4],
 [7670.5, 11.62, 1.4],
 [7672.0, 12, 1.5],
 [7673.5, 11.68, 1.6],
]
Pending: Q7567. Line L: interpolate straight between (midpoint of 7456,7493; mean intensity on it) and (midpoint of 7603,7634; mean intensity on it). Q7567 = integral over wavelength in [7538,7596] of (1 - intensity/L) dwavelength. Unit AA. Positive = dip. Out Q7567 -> 6.7 AA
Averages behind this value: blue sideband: 14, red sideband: 12.3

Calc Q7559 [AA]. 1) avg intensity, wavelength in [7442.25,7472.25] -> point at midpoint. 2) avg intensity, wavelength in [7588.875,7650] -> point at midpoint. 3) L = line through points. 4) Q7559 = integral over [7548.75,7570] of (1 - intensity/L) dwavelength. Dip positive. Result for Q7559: 1.8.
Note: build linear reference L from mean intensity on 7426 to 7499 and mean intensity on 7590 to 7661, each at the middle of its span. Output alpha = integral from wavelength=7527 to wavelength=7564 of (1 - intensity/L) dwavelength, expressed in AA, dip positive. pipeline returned 1.9 AA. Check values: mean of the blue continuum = 12.9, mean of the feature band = 11.7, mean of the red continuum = 11.8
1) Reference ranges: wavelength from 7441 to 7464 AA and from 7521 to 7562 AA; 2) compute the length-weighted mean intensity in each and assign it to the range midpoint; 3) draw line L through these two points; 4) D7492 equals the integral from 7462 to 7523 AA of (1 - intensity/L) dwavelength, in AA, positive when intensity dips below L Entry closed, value 4.7 AA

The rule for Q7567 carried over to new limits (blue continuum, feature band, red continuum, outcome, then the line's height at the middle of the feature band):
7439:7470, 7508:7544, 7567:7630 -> 1.2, 12.5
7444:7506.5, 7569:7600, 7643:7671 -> 3.0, 12.1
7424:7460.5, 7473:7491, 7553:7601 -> -3.0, 12.3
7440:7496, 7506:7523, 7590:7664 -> 1.5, 13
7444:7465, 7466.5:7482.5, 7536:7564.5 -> 0.8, 14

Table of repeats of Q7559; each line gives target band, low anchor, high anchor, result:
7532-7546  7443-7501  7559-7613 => 0.0 AA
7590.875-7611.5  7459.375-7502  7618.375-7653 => 2.0 AA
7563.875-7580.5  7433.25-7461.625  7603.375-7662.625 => 1.3 AA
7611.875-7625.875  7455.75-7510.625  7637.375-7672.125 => -0.9 AA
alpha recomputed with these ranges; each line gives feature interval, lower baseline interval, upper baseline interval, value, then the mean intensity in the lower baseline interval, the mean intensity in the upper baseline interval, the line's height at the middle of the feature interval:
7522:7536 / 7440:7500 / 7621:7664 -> 1.1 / 13.4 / 11.9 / 12.9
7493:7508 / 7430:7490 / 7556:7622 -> 2.1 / 13.3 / 11.4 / 12.7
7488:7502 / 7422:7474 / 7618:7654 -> 0.8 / 12.5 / 12.4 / 12.5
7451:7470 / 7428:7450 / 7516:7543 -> -3.9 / 11.8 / 12.3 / 11.9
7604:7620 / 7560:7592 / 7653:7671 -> -0.6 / 11.3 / 10.9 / 11.1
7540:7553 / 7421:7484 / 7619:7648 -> 0.9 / 13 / 12.3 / 12.6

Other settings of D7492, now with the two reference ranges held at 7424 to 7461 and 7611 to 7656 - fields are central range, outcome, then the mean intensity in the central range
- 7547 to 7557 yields 1.0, 11.3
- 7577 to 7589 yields 1.2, 11.2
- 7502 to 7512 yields 1.1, 11.2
